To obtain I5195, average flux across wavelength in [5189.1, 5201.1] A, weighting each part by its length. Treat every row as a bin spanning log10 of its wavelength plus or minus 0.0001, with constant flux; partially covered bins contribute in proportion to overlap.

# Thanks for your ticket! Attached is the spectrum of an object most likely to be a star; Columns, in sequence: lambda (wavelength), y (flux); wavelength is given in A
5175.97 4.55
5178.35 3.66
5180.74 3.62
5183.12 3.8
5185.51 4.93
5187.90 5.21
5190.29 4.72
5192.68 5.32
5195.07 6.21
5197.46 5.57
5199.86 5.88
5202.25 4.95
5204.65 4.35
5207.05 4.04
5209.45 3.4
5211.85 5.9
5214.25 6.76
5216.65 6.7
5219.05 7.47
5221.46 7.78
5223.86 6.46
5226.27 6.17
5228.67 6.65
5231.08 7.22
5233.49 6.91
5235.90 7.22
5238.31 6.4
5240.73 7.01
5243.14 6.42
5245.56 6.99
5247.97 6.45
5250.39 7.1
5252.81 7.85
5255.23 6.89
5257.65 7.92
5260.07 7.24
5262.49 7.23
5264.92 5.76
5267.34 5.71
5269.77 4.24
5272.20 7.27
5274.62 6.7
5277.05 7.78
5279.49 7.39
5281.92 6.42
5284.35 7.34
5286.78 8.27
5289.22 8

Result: 5.54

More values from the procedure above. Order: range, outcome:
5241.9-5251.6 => 6.74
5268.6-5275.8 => 6.08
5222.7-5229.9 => 6.43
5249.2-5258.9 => 7.44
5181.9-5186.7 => 4.36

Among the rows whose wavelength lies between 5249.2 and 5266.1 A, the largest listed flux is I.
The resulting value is 7.92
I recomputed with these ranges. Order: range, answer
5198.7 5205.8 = 5.88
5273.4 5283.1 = 7.78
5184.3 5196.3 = 6.21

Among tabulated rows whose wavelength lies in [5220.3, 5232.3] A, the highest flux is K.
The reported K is 7.78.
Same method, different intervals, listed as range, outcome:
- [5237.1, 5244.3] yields 7.01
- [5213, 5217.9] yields 6.76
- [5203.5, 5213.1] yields 5.9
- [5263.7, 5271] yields 5.76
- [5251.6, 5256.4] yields 7.85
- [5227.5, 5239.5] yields 7.22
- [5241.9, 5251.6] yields 7.1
